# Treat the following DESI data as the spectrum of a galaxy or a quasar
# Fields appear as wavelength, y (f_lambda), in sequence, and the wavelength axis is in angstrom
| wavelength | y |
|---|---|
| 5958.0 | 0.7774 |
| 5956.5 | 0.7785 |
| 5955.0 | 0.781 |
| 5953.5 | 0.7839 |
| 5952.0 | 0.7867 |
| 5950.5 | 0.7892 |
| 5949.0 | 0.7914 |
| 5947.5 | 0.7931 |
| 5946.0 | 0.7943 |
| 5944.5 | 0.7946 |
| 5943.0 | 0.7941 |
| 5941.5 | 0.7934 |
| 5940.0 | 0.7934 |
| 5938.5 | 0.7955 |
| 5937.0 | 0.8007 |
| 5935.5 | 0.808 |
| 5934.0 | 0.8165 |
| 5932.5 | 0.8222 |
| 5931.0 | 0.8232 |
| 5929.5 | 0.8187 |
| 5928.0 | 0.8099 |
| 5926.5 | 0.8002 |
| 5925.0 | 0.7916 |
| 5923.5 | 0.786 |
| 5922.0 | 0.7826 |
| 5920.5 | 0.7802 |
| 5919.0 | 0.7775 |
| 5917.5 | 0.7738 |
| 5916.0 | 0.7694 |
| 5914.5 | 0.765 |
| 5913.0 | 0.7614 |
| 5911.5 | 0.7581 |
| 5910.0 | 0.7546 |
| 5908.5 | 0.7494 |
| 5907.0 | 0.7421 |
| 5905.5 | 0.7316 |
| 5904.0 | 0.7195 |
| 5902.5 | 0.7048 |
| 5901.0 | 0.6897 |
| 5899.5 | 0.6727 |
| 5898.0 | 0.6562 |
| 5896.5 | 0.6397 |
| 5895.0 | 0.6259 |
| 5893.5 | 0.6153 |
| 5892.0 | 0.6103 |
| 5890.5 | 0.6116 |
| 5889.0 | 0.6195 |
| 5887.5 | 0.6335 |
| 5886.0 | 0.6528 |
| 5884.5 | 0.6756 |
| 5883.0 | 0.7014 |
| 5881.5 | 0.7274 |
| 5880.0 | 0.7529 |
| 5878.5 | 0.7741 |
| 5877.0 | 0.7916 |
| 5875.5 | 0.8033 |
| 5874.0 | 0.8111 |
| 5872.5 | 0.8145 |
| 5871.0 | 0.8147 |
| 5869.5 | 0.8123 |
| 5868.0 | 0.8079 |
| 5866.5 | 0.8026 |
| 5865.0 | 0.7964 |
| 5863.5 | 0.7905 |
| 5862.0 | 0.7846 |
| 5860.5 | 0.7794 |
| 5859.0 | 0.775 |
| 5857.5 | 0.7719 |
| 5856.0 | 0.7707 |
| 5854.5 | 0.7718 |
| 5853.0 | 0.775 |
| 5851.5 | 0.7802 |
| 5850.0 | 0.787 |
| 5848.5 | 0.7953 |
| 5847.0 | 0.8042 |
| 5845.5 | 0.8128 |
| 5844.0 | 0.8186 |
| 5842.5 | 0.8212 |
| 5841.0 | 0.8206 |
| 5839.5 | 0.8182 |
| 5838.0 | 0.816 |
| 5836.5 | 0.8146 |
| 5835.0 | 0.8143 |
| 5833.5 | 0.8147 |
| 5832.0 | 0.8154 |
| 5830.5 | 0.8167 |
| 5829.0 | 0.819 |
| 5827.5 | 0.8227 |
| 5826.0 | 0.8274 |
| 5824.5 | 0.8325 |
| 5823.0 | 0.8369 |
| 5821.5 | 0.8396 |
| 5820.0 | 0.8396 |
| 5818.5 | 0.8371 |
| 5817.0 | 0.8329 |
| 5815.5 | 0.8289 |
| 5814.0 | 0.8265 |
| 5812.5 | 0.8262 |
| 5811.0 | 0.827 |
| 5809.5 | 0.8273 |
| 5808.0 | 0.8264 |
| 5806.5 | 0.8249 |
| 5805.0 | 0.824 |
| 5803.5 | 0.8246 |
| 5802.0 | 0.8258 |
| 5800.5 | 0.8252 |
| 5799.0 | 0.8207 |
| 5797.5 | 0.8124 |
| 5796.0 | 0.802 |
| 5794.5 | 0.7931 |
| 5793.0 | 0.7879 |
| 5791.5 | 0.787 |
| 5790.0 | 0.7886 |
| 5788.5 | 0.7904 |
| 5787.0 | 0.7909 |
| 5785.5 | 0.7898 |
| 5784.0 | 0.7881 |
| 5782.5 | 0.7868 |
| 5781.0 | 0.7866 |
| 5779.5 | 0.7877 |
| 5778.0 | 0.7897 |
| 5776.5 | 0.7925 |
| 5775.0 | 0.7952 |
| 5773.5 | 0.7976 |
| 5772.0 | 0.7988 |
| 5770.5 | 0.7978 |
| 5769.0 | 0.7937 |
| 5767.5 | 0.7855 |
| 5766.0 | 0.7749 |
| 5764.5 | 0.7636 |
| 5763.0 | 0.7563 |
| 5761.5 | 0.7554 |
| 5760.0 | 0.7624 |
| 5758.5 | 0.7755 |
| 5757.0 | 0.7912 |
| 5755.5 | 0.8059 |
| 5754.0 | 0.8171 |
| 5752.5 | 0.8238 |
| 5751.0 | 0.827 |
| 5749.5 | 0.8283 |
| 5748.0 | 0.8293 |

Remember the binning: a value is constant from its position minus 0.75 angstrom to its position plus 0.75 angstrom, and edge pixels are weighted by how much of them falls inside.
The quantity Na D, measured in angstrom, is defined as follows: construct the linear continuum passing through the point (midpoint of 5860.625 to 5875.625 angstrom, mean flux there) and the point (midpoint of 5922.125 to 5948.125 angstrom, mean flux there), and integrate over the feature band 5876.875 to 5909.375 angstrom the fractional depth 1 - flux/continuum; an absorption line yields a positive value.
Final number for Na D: 4.77 angstrom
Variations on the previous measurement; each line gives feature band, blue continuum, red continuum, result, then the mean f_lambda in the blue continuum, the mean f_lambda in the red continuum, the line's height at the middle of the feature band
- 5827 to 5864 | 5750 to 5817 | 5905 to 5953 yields -0.3 angstrom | 0.801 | 0.786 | 0.794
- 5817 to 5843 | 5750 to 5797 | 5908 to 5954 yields -1.1 angstrom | 0.79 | 0.789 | 0.79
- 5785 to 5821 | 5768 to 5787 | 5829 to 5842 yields -0.6 angstrom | 0.792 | 0.817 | 0.803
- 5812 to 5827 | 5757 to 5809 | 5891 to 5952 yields -0.9 angstrom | 0.794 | 0.757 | 0.785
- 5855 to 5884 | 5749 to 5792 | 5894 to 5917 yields -1.8 angstrom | 0.79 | 0.716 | 0.736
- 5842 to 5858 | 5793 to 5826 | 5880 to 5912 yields -0.7 angstrom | 0.825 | 0.682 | 0.758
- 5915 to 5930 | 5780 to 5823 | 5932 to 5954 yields 0.2 angstrom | 0.813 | 0.797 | 0.799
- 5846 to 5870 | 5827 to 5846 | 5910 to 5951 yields 0.7 angstrom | 0.817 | 0.791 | 0.811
